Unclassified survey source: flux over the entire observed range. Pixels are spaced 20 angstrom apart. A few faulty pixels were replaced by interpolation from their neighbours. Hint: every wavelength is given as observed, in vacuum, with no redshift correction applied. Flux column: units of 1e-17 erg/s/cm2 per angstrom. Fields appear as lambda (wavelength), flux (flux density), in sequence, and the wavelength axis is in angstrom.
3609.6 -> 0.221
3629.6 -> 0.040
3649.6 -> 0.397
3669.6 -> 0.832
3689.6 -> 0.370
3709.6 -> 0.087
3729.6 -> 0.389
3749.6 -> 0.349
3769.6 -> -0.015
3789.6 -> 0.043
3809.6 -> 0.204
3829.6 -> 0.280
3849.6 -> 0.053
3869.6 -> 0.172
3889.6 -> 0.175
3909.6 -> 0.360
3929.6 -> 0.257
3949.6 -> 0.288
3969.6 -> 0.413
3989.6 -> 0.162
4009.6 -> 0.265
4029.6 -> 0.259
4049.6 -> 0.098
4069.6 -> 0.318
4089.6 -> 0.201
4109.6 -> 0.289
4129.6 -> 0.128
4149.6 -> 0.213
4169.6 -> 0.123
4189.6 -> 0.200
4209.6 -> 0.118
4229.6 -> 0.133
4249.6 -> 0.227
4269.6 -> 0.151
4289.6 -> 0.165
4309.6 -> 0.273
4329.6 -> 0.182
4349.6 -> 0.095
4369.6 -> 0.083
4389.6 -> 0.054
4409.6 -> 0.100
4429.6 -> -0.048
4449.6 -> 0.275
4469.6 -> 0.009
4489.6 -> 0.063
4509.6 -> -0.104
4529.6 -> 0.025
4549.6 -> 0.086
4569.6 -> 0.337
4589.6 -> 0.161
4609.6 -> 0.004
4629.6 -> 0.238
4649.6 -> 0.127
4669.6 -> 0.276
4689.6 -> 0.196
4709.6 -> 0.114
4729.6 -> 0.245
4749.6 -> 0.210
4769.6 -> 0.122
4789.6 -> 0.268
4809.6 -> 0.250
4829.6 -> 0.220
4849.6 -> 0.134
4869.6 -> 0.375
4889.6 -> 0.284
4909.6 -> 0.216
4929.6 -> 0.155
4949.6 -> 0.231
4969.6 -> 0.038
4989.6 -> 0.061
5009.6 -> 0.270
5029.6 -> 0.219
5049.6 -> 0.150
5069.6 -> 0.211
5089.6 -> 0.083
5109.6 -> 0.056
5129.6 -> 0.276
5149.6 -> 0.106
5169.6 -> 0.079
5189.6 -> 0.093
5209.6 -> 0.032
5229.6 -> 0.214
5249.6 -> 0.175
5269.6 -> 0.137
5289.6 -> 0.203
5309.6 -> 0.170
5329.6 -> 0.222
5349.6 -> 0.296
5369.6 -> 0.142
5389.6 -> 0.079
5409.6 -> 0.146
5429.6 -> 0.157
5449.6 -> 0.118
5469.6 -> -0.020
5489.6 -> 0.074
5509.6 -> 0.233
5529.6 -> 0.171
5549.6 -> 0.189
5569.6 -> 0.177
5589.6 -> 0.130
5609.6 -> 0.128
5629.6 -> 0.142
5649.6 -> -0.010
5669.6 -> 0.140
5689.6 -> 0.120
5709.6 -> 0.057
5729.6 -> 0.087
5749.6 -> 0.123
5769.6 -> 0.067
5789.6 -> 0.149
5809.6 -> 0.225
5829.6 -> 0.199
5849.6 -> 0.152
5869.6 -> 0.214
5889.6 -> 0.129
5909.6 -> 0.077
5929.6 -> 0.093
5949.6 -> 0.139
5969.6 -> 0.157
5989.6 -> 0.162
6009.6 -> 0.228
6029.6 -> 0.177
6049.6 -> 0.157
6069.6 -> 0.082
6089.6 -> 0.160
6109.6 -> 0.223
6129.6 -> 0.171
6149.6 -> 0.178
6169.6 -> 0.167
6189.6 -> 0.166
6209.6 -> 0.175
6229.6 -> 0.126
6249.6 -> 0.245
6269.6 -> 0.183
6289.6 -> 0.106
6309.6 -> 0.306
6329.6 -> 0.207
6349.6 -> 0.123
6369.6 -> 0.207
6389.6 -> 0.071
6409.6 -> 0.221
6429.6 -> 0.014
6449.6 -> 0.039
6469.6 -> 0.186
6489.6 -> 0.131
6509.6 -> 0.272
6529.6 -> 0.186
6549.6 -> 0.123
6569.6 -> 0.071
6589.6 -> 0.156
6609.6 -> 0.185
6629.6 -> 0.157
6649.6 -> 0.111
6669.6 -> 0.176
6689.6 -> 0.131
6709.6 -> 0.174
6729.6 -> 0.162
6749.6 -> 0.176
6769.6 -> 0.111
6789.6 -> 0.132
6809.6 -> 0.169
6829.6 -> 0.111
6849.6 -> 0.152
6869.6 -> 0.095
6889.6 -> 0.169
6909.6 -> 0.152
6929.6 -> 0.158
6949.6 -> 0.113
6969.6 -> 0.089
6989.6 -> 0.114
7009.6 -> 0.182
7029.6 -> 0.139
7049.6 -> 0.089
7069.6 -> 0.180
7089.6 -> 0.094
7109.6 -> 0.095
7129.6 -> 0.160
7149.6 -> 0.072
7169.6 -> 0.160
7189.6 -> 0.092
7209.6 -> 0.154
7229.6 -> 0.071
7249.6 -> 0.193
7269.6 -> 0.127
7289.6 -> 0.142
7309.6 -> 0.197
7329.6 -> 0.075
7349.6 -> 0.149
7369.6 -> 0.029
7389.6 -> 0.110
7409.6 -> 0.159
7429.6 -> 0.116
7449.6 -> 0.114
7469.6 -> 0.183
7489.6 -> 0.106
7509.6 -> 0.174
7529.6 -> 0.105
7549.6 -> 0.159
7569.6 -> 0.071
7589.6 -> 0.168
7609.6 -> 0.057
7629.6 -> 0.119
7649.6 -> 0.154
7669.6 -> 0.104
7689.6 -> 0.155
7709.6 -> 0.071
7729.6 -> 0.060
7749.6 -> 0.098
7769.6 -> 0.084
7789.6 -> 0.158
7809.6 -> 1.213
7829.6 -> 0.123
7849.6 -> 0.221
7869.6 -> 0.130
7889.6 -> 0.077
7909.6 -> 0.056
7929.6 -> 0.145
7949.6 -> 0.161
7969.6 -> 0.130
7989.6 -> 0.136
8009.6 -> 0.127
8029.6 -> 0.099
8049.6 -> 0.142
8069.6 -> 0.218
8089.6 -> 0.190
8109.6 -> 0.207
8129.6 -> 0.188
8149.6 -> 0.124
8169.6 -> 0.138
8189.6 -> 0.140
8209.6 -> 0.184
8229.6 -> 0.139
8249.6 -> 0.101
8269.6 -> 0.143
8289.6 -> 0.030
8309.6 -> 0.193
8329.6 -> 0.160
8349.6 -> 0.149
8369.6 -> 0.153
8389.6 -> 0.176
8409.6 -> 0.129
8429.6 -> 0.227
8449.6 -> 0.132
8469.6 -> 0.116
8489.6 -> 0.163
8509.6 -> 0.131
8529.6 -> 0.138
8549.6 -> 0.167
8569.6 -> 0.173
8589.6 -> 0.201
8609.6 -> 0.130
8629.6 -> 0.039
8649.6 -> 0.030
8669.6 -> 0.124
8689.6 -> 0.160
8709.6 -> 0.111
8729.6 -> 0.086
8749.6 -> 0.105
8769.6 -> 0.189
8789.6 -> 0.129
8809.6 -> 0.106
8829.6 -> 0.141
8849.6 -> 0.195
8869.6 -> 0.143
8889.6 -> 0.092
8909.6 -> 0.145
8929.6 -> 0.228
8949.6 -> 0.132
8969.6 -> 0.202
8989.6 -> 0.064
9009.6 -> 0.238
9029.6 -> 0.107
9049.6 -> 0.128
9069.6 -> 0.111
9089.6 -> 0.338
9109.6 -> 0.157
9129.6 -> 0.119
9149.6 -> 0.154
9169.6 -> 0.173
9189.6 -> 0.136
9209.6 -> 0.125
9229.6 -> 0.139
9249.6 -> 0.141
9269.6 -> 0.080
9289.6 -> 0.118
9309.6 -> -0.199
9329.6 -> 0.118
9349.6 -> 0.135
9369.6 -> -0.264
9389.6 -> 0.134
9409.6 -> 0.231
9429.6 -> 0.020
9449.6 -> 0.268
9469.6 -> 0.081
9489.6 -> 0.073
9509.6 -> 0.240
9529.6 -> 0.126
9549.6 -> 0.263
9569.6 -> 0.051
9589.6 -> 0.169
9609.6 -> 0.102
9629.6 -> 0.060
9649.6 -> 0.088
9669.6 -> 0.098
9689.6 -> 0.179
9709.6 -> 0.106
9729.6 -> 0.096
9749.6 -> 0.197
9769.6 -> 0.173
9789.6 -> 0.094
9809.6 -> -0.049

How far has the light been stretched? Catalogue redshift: 1.09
